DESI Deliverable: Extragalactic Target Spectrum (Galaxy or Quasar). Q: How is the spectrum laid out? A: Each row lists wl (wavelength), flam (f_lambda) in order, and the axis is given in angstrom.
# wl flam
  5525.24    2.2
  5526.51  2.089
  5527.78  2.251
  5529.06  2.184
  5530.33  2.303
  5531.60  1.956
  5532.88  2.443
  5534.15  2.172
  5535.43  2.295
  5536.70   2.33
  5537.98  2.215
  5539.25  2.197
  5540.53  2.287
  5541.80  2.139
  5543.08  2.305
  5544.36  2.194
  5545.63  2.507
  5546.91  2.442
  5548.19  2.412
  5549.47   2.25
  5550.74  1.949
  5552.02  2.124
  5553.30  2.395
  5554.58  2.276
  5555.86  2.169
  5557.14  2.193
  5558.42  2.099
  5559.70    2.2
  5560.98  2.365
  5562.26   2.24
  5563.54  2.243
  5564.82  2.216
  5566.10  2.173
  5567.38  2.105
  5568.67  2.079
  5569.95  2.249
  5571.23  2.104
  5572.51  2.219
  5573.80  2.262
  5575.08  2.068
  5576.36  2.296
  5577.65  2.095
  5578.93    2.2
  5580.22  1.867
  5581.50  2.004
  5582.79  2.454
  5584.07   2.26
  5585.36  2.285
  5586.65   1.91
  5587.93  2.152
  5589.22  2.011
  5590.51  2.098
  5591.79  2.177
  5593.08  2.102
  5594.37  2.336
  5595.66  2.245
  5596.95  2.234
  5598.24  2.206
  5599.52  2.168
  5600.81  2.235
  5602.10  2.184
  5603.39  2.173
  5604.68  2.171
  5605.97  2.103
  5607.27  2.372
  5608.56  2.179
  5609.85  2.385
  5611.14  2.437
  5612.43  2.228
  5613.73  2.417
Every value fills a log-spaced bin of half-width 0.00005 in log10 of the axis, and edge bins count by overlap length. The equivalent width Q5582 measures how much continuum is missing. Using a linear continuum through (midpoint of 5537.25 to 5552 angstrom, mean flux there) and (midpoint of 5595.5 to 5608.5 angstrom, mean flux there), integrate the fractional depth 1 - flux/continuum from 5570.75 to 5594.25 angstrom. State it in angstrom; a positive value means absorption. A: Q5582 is 0.8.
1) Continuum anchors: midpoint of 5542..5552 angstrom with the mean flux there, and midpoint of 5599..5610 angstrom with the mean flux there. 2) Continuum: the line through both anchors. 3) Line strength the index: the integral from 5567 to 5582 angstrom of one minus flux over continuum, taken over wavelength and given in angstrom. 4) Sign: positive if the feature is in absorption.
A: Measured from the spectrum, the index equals 0.8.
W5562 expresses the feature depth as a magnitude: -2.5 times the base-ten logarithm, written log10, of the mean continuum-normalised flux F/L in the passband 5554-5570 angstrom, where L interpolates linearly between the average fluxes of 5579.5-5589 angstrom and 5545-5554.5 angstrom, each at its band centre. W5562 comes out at 0.018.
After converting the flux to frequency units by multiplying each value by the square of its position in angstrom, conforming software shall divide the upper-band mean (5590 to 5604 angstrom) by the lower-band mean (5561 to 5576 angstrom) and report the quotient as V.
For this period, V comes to 1.01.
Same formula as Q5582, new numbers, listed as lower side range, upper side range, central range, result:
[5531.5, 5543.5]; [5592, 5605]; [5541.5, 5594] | 0.7 angstrom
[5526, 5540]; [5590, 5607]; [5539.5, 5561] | -0.3 angstrom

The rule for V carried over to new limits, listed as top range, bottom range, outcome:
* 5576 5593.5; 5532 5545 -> 0.96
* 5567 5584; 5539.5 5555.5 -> 0.96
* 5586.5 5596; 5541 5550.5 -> 0.94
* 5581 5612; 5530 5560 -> 1.00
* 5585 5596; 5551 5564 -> 0.97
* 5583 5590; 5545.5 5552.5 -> 0.96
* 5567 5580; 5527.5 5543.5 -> 0.98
